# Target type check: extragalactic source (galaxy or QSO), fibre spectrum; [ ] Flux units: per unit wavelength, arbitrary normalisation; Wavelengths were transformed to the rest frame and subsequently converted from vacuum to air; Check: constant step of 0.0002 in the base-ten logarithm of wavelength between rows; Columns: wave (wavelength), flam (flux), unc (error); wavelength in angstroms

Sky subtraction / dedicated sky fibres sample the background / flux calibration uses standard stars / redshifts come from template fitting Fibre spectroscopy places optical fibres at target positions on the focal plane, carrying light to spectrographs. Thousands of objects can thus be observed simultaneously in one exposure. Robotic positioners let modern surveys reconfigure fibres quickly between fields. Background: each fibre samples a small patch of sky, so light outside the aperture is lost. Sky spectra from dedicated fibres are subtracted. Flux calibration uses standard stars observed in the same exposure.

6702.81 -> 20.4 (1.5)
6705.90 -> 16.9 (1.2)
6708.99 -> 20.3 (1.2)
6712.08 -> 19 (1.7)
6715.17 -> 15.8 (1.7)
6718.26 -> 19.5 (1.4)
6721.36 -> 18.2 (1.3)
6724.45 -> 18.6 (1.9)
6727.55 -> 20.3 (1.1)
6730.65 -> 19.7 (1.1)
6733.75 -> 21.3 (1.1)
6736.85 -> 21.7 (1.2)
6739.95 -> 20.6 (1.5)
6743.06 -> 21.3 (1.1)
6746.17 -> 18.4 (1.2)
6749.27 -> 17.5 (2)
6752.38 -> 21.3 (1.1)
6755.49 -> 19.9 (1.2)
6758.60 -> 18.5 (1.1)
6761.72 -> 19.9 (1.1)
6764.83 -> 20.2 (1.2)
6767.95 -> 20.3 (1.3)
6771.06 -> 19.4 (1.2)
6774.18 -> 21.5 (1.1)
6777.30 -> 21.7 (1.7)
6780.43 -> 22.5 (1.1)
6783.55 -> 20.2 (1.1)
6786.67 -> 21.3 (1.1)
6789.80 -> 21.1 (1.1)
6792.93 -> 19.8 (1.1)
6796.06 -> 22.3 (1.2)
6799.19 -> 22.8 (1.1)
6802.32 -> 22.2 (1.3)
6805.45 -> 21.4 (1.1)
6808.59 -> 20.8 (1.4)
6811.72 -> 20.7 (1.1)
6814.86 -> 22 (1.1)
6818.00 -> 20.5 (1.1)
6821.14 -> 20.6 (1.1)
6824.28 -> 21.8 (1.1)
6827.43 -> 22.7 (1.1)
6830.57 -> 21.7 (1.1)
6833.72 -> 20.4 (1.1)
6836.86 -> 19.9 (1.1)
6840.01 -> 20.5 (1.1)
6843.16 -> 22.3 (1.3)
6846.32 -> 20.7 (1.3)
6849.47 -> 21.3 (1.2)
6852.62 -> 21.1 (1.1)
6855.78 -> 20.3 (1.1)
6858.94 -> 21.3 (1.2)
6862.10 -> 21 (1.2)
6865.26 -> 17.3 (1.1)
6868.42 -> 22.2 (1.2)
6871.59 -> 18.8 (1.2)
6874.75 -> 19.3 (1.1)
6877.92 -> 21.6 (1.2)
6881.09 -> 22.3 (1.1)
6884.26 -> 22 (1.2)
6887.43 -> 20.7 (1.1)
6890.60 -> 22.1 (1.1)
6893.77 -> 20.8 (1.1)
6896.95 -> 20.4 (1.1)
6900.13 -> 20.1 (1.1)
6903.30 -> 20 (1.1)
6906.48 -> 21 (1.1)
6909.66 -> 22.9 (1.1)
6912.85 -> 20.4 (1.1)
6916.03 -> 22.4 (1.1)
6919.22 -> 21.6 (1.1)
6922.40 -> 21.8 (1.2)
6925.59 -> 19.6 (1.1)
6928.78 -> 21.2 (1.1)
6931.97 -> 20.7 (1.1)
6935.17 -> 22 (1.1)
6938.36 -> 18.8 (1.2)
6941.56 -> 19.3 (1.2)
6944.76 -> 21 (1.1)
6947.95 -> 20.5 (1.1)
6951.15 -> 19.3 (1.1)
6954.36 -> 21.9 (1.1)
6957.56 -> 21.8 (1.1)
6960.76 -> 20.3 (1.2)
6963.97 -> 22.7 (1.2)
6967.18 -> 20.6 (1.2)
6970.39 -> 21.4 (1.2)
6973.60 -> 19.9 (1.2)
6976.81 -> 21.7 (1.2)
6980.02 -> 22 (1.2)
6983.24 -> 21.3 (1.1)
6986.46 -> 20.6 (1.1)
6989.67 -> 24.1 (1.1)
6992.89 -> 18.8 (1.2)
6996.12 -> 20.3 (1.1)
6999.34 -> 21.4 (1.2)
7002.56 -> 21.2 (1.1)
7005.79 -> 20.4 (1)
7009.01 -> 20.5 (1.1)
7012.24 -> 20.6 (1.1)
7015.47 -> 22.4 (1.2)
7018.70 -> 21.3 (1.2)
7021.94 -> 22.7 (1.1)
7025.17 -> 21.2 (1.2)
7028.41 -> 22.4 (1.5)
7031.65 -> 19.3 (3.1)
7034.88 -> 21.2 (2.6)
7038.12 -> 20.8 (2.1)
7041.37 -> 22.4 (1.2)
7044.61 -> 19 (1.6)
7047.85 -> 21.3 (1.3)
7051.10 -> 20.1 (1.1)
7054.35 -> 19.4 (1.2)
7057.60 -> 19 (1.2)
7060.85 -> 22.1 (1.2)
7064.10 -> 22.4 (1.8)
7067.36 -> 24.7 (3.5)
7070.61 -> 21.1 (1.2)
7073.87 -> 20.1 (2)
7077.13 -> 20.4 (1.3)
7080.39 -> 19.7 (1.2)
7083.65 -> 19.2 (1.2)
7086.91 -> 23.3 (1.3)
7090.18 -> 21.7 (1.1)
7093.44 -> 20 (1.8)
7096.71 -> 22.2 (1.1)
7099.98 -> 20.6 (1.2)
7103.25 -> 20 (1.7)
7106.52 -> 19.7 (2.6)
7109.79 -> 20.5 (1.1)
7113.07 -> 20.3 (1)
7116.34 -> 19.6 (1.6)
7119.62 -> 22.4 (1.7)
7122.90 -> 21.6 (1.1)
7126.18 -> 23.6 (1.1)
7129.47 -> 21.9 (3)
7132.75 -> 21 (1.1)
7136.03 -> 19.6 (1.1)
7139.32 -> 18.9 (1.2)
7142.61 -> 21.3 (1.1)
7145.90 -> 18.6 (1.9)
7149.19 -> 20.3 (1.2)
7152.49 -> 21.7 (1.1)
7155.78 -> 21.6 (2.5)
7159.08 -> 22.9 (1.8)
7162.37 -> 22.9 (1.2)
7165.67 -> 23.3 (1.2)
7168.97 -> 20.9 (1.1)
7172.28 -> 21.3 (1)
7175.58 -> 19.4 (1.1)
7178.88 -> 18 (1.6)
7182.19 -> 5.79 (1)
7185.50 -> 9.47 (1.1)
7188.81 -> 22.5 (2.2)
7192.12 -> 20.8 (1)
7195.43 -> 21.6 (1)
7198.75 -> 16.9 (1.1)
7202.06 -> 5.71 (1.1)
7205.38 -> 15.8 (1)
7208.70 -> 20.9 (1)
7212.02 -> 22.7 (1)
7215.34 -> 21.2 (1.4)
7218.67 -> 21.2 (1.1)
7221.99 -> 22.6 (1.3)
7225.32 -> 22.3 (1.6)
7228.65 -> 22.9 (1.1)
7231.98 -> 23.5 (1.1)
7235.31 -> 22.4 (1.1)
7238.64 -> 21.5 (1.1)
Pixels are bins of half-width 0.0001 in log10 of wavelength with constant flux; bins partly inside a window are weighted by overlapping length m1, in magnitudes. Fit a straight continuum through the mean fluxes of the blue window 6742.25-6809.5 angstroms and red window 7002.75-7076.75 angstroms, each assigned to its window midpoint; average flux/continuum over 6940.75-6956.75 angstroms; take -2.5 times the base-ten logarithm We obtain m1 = 0.02 mag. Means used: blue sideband 20.6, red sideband 21.1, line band 20.5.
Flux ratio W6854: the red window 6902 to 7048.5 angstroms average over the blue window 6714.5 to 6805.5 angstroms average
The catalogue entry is 1.03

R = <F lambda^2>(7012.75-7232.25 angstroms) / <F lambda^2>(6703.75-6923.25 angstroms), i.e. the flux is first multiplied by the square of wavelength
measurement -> 1.08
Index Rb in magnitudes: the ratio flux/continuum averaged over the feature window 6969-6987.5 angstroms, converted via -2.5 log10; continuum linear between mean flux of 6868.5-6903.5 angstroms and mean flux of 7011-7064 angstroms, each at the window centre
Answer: -0.01 mag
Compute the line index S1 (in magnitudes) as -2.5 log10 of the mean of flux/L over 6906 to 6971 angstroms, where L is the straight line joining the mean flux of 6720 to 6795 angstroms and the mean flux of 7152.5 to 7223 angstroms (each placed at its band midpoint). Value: -0.07 mag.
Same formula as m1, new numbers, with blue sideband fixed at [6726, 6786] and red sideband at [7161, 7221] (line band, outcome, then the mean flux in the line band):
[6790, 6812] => -0.069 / 21.5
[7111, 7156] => -0.122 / 20.9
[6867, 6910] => -0.065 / 21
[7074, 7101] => -0.110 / 20.9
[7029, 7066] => -0.092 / 20.7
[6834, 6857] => -0.049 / 20.9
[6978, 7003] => -0.104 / 21.2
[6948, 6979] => -0.089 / 21.1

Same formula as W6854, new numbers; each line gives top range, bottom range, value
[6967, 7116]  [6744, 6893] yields 1.01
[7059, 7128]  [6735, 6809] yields 1.02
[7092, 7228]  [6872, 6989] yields 0.95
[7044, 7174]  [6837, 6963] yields 1.01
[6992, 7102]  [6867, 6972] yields 1.00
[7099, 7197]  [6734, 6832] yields 0.96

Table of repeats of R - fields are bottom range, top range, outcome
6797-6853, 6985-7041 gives 1.05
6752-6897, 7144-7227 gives 1.02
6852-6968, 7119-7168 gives 1.10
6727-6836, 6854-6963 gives 1.04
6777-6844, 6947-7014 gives 1.04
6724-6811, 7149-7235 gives 1.07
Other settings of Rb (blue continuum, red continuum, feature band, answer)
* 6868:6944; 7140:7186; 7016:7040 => -0.06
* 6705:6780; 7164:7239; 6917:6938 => -0.08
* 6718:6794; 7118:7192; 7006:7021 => -0.06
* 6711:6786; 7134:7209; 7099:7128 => -0.11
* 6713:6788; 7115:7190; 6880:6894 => -0.09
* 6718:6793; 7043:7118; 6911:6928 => -0.04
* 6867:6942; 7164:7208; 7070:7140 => -0.14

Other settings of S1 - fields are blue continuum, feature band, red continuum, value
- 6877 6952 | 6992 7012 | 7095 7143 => 0.02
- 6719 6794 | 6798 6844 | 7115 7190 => -0.06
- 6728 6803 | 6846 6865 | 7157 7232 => -0.02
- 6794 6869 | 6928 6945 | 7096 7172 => 0.04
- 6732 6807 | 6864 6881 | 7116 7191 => 0.02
